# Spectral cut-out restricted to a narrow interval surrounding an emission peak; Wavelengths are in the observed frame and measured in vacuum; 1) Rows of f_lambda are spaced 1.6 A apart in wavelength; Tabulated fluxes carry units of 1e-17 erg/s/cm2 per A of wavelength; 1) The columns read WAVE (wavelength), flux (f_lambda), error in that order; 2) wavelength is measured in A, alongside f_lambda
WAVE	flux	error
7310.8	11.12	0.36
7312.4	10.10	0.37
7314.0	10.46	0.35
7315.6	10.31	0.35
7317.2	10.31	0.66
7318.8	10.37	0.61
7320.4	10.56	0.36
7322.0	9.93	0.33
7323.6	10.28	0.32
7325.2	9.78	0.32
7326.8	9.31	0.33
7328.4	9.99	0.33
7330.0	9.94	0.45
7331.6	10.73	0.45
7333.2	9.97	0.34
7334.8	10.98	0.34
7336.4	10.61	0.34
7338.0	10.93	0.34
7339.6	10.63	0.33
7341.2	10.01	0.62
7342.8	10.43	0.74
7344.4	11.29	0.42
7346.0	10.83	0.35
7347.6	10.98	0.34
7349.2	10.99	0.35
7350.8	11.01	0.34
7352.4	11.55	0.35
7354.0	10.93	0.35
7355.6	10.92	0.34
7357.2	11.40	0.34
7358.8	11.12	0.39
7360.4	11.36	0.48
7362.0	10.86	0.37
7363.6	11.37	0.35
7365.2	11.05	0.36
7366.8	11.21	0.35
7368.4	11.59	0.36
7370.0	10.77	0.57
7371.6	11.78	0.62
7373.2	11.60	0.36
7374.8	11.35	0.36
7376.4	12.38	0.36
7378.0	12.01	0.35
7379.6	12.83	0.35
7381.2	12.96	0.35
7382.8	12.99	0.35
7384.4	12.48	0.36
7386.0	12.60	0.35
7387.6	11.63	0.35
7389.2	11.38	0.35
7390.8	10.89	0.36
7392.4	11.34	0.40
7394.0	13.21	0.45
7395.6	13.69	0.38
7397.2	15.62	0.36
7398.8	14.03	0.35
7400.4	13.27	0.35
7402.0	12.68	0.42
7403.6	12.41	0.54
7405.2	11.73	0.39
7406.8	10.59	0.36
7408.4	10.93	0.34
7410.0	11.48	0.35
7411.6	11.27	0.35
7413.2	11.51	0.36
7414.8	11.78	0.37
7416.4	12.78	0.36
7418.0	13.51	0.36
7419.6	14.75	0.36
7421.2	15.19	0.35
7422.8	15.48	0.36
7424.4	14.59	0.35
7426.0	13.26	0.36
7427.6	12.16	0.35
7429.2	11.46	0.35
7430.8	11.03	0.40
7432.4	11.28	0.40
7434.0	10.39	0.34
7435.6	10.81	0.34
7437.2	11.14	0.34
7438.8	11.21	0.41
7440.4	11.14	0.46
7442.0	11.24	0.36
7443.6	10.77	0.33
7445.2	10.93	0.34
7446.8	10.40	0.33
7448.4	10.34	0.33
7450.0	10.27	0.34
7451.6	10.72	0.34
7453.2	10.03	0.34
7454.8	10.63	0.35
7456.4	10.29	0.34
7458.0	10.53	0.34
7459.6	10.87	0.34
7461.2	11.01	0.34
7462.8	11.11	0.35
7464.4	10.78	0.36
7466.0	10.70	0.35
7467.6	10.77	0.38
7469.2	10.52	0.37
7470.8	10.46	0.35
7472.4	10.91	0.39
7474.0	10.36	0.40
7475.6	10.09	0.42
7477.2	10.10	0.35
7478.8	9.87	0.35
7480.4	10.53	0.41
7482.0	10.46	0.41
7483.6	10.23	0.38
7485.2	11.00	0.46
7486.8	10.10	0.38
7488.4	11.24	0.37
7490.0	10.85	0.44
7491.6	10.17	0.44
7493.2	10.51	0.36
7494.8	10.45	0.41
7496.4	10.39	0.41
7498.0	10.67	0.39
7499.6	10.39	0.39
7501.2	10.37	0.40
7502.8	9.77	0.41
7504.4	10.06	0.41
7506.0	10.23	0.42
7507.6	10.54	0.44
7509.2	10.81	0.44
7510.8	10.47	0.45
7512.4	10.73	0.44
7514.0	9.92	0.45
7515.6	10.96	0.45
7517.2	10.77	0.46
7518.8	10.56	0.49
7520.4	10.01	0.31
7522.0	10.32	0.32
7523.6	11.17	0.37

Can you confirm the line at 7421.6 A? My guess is [N II]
